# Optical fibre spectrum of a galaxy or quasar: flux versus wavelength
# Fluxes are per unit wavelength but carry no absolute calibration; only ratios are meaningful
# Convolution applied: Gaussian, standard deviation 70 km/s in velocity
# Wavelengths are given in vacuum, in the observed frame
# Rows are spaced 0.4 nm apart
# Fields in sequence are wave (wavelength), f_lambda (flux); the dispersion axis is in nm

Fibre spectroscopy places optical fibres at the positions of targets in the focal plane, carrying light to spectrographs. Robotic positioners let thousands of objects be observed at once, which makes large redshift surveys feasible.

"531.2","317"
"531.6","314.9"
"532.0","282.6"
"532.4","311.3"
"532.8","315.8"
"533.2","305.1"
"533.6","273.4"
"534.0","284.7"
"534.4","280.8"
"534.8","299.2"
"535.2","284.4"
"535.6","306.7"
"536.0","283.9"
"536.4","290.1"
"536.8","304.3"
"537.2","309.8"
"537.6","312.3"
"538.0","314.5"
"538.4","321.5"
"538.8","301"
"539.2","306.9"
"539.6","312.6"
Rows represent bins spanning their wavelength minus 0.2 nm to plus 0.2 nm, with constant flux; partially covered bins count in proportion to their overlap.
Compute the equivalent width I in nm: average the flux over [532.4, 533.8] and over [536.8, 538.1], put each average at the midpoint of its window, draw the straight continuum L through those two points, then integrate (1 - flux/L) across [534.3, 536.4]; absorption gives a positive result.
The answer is 0.10 nm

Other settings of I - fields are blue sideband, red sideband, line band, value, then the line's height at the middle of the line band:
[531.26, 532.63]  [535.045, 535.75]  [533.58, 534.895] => 0.06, 299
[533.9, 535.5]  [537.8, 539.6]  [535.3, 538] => -0.02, 300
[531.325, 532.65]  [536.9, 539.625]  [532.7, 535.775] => 0.14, 307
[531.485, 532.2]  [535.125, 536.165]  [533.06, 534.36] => 0.04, 295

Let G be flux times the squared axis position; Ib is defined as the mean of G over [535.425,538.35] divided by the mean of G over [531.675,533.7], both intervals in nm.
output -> 1.0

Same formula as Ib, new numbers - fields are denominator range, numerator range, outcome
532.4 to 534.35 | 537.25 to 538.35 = 1.08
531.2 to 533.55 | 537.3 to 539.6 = 1.04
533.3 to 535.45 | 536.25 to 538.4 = 1.09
